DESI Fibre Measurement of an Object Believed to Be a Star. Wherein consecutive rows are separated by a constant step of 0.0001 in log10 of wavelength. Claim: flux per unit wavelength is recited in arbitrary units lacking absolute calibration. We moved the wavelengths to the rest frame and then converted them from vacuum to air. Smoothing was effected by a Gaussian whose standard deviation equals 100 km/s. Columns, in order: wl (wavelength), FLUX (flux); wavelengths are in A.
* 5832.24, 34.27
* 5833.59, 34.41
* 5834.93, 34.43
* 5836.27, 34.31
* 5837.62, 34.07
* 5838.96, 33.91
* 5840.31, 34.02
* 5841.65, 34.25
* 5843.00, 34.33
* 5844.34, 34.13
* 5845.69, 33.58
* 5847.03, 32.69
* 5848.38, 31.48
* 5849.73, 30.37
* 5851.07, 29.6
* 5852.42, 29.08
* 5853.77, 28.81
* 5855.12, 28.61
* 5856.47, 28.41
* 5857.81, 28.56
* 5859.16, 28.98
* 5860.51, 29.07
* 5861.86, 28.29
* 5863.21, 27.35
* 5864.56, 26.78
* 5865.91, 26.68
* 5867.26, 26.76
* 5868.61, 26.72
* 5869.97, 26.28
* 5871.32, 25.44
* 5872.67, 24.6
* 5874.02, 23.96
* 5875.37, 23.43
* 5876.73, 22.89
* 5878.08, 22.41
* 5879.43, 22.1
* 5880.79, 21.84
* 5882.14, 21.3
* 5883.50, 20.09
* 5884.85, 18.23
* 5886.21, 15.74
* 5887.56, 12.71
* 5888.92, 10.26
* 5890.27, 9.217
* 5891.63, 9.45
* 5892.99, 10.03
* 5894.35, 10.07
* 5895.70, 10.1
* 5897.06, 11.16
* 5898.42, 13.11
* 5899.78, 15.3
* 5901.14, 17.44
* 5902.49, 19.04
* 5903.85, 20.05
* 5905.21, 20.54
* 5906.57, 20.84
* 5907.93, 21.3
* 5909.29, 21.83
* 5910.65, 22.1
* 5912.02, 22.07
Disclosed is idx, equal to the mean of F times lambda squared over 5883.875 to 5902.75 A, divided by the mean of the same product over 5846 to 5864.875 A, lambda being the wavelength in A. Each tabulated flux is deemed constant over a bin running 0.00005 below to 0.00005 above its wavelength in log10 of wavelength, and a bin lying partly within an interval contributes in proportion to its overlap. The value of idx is 0.4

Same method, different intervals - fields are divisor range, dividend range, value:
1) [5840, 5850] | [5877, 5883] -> 0.67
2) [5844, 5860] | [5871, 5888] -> 0.71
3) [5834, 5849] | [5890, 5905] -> 0.41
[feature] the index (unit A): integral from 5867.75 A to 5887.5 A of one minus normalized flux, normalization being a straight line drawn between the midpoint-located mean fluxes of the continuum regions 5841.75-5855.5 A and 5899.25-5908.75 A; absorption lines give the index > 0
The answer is 2.3 A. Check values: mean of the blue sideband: 31.4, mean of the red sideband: 19.3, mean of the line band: 22.2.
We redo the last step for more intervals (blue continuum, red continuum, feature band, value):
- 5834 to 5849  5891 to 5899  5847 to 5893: -4.8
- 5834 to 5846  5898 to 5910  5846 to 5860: 0.6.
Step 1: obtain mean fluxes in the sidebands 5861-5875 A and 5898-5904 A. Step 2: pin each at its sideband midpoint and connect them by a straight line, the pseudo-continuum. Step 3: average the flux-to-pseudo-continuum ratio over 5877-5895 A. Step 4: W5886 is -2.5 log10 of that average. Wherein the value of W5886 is 0.335 mag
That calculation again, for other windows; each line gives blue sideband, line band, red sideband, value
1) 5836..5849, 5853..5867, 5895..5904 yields -0.010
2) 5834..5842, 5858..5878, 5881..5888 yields -0.104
